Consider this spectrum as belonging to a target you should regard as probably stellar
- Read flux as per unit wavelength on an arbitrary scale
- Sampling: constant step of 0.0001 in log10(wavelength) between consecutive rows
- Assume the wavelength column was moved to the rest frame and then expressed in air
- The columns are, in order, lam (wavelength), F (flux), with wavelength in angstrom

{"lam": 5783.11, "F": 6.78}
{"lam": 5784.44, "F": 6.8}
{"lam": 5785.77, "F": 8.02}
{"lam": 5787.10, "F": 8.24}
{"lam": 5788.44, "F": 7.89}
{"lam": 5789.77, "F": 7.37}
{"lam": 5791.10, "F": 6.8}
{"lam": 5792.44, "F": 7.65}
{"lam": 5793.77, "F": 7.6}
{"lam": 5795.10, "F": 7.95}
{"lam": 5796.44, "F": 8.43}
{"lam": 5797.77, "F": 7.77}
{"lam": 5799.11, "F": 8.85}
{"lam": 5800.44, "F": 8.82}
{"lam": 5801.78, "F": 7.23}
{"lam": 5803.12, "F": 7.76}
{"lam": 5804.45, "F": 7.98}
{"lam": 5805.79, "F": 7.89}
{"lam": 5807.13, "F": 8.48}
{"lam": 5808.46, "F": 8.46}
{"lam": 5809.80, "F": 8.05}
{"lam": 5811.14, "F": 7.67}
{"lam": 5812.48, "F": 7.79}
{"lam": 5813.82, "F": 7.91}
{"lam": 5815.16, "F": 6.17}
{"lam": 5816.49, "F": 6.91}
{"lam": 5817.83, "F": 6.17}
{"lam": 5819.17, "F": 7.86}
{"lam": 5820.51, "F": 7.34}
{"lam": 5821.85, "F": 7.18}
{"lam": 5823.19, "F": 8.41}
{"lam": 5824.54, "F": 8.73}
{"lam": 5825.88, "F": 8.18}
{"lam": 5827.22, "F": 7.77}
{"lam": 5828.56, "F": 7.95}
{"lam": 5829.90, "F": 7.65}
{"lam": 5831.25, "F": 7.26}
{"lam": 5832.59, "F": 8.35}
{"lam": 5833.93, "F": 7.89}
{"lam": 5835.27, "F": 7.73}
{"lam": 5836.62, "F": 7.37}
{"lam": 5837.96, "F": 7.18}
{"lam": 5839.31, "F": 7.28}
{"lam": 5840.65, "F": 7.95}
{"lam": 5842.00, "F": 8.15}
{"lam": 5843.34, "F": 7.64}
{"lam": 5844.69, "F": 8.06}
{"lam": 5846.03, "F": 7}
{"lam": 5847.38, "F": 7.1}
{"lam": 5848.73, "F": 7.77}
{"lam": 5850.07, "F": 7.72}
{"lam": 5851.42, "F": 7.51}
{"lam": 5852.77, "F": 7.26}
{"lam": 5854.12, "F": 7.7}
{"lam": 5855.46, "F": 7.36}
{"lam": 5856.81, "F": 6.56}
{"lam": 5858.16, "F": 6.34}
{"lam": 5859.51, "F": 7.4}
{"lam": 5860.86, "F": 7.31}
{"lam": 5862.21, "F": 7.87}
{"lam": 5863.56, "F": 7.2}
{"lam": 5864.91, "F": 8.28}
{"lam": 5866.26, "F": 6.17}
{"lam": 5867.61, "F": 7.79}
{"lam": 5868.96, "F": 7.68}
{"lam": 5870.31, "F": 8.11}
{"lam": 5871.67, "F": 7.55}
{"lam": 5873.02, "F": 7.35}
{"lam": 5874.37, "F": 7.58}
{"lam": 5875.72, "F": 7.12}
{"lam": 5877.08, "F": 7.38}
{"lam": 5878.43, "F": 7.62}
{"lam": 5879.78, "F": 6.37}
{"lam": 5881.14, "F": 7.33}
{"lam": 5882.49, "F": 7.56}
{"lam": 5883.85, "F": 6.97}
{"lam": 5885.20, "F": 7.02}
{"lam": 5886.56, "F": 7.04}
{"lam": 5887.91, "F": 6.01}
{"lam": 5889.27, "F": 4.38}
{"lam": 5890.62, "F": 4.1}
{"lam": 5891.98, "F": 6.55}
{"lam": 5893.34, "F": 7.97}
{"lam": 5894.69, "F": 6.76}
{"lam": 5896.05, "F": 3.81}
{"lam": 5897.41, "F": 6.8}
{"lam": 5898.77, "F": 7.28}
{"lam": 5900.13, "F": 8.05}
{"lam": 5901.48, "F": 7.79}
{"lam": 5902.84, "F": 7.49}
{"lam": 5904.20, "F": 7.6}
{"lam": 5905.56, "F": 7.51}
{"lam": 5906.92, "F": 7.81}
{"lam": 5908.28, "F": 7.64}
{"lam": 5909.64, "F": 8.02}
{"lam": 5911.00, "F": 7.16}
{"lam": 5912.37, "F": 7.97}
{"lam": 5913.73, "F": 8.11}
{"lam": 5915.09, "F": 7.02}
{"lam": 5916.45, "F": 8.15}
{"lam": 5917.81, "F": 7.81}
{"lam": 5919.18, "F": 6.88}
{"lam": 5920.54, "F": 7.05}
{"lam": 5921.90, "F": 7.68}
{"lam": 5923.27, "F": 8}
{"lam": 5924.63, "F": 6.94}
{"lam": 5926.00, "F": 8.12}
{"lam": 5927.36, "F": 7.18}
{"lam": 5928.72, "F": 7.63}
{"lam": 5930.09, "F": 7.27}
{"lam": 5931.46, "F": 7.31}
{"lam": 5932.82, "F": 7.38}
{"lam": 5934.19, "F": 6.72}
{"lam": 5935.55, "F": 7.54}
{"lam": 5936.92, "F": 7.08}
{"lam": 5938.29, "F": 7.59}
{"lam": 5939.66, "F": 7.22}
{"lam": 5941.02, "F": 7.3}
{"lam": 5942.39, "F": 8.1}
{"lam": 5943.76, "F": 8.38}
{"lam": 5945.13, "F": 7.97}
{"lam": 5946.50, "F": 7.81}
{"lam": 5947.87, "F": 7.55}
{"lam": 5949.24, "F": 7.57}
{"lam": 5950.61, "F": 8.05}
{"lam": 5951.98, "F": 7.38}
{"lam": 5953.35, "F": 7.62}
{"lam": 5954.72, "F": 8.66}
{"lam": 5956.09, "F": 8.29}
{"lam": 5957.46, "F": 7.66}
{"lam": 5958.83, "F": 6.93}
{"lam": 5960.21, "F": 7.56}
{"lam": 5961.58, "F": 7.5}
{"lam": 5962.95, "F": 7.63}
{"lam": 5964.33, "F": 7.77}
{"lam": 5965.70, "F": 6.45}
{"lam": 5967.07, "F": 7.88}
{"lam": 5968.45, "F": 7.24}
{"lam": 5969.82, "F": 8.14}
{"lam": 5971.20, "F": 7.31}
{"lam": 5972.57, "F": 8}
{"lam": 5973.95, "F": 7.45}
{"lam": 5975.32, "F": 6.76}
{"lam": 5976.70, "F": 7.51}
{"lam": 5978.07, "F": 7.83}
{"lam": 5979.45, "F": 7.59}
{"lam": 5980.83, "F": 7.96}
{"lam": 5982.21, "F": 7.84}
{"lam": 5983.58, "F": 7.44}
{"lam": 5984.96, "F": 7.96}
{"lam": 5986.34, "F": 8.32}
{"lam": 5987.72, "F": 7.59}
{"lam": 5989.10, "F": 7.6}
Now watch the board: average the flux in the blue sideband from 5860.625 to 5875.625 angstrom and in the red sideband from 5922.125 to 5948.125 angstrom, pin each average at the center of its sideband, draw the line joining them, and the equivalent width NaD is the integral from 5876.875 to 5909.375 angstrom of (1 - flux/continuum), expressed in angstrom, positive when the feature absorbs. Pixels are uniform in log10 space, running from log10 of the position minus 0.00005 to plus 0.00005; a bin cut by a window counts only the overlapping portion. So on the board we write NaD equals 2.8 angstrom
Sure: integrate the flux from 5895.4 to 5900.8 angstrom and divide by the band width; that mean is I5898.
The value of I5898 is 6.49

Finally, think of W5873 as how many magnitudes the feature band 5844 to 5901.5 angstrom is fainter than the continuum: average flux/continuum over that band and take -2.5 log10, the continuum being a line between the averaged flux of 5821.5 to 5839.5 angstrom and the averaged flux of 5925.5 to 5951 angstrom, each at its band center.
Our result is 0.093 mag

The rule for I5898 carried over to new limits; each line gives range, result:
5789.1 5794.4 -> 7.36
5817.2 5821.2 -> 7.13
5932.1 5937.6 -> 7.19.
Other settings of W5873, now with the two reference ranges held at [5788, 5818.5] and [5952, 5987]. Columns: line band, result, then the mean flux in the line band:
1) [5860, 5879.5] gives 0.03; 7.48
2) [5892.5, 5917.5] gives 0.04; 7.39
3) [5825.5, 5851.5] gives 0.00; 7.67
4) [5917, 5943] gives 0.04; 7.41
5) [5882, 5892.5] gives 0.24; 6.17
